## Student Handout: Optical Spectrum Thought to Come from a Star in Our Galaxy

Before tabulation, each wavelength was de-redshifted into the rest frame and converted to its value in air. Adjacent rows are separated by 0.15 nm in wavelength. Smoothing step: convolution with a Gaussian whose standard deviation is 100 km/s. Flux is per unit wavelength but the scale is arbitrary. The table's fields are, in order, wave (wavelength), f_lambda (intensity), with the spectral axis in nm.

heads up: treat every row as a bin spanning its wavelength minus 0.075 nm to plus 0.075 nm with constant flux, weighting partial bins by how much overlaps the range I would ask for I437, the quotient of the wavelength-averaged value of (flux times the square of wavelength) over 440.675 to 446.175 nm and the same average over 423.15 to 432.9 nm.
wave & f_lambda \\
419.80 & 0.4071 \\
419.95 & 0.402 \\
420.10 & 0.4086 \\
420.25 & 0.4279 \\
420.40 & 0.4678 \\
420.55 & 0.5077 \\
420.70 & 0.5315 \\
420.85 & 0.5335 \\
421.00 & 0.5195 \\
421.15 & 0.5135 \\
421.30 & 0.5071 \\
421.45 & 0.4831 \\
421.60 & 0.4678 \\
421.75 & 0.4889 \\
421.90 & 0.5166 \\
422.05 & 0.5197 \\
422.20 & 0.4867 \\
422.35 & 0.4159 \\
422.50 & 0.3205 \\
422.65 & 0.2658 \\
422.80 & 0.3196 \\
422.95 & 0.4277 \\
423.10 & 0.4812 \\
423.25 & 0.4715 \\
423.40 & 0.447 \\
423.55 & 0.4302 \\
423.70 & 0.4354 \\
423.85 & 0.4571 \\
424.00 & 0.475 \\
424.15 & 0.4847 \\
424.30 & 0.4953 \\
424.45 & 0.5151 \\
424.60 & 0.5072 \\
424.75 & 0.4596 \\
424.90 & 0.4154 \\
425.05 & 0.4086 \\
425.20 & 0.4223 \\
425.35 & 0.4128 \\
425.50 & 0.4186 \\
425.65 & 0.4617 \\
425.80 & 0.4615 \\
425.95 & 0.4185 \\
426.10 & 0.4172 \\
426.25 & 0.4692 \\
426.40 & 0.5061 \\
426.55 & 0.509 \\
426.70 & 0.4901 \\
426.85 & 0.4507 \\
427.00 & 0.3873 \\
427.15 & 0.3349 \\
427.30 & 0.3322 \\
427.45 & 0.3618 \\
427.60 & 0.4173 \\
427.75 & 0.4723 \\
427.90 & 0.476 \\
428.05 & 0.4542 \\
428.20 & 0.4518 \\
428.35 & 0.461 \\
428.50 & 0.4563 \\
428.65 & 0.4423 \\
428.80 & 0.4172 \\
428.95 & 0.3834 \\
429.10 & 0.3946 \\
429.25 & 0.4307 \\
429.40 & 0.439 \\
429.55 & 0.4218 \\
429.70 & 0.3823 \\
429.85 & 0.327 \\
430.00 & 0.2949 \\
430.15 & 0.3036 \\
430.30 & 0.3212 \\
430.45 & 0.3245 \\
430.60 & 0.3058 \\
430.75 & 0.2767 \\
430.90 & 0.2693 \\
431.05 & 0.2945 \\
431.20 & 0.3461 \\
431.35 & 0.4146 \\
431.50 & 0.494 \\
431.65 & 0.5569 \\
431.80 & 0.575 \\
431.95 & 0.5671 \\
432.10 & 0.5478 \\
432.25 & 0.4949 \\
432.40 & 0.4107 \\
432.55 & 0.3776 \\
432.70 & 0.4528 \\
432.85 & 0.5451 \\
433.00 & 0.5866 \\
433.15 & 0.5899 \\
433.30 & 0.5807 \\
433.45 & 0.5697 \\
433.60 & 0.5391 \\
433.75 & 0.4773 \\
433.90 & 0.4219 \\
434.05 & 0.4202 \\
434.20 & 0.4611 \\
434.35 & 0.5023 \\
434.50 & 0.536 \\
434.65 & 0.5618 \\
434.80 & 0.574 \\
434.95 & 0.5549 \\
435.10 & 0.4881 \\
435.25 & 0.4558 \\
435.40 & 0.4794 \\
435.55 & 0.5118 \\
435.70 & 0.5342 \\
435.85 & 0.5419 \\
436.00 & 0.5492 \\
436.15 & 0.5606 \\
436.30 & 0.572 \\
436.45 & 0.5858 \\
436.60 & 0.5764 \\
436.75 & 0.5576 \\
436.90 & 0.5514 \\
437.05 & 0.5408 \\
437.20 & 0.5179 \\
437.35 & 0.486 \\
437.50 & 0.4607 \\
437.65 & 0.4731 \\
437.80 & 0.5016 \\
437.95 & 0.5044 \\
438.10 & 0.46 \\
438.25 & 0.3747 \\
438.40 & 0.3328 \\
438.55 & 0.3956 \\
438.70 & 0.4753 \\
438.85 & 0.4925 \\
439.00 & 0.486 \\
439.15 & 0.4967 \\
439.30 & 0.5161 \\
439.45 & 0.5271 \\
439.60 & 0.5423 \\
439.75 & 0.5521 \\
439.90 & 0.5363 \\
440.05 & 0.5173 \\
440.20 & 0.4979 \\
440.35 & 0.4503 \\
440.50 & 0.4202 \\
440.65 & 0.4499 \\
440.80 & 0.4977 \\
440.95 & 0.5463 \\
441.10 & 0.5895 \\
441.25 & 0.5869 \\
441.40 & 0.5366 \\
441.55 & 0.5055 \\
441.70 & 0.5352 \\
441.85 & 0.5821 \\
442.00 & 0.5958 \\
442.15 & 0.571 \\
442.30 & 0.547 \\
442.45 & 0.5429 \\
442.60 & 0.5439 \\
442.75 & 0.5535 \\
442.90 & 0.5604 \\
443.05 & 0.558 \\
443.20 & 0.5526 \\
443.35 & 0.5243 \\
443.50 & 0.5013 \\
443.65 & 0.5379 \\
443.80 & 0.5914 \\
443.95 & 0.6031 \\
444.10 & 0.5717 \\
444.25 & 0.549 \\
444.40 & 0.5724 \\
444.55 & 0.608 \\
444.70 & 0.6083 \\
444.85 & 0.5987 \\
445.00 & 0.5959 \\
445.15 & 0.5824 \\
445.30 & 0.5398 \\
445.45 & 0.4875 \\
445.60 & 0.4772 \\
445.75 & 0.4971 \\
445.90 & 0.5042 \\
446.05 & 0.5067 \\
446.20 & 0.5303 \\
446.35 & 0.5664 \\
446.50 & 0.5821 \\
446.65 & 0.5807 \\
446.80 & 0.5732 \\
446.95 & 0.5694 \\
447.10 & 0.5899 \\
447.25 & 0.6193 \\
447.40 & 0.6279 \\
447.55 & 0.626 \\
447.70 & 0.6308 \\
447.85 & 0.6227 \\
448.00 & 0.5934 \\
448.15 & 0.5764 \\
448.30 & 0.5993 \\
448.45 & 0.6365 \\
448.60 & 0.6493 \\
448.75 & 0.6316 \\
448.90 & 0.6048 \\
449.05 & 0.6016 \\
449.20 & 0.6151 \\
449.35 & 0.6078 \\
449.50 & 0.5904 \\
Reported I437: 1.38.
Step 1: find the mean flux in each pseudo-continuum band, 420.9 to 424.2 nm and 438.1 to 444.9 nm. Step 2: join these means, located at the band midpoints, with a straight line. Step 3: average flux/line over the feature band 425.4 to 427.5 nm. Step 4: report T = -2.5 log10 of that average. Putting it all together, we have 0.09 mag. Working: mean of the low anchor 0.452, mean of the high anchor 0.526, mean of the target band 0.431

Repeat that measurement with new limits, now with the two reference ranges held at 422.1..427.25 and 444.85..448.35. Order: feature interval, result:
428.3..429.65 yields 0.091 mag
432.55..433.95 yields -0.073 mag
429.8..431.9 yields 0.280 mag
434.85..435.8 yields -0.012 mag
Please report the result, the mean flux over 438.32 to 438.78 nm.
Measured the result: 0.402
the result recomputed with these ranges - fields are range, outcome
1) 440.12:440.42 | 0.475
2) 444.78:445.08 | 0.597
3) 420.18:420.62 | 0.468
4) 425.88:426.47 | 0.453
